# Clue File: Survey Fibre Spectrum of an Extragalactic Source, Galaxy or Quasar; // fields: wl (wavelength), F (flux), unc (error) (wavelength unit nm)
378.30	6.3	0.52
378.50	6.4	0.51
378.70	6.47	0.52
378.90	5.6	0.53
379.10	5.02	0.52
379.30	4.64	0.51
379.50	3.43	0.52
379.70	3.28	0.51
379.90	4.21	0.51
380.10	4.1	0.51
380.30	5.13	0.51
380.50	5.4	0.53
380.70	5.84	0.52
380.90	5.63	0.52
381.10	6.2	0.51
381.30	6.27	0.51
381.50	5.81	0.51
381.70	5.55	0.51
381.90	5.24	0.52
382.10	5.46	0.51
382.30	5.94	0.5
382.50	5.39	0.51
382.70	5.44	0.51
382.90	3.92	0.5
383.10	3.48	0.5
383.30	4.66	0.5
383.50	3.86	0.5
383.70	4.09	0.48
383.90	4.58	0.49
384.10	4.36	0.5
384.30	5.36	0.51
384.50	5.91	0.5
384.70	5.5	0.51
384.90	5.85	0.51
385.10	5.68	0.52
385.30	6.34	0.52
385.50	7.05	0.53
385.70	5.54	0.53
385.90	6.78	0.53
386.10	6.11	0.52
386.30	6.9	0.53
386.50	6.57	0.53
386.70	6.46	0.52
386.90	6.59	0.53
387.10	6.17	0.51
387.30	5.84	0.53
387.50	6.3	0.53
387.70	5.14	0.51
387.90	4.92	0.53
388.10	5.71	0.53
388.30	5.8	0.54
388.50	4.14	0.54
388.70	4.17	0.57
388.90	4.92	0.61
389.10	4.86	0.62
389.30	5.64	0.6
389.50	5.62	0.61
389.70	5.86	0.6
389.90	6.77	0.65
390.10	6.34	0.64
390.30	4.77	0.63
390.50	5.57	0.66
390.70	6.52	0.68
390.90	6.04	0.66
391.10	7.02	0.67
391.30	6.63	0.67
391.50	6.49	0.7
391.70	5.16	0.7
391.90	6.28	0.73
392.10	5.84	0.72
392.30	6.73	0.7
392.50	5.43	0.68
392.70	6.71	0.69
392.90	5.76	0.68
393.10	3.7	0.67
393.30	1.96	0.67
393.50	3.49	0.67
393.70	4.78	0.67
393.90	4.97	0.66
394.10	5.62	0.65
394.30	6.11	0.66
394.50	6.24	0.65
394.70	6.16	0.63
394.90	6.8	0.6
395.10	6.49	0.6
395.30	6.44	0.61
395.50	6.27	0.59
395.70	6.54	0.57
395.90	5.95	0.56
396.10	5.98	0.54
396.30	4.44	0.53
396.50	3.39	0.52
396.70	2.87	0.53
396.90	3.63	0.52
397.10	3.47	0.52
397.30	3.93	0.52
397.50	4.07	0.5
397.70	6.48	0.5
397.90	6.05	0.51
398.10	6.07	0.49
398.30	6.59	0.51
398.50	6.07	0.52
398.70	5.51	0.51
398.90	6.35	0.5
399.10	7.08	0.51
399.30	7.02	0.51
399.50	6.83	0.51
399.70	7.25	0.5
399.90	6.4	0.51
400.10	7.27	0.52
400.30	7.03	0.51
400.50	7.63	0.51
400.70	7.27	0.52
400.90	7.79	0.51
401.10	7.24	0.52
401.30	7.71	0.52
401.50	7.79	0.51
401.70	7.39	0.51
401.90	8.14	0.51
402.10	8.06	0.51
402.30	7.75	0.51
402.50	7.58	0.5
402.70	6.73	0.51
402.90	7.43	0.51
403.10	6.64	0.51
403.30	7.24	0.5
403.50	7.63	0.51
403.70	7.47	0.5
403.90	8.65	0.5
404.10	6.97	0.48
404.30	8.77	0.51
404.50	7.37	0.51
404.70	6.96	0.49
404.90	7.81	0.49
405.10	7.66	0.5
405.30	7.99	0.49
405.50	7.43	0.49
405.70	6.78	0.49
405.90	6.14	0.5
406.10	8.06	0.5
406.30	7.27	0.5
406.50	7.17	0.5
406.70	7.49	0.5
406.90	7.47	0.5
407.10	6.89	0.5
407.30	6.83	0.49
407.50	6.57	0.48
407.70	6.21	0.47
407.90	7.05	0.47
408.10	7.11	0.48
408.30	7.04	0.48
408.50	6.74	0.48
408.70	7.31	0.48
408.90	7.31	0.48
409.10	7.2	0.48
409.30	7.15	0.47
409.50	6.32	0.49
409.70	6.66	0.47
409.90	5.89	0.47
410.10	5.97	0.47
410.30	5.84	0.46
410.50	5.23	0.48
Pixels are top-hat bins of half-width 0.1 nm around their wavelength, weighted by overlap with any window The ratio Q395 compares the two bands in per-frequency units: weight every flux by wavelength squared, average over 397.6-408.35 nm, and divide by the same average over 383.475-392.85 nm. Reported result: 1.34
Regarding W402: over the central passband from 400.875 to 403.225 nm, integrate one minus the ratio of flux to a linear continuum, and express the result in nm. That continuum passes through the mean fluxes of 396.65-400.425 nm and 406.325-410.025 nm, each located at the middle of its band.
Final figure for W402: -0.48 nm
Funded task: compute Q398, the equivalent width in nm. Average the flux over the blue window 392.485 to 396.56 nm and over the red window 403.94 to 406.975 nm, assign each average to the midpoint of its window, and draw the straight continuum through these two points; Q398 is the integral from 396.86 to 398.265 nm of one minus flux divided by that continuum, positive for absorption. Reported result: 0.25 nm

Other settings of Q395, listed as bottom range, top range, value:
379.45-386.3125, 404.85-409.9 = 1.52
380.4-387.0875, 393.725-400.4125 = 1.11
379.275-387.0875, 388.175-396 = 1.10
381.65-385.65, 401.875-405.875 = 1.61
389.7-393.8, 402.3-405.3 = 1.43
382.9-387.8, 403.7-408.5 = 1.44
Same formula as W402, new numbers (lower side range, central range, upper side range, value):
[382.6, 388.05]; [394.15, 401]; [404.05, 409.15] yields 0.56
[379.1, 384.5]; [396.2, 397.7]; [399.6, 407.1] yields 0.63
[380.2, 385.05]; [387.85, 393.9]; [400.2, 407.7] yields 0.60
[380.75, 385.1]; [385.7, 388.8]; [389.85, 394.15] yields -0.27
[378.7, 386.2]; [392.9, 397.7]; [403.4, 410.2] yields 0.97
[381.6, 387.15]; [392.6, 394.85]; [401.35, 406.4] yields 0.48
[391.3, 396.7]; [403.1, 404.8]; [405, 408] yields -0.19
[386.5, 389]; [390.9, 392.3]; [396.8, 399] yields -0.21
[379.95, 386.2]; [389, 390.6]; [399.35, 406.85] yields 0.10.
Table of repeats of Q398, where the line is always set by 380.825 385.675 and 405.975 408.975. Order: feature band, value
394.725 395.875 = -0.05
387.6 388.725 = 0.13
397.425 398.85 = 0.12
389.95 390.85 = 0.00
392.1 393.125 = 0.03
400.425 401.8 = -0.19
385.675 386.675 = -0.17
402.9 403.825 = -0.07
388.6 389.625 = 0.12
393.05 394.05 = 0.36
